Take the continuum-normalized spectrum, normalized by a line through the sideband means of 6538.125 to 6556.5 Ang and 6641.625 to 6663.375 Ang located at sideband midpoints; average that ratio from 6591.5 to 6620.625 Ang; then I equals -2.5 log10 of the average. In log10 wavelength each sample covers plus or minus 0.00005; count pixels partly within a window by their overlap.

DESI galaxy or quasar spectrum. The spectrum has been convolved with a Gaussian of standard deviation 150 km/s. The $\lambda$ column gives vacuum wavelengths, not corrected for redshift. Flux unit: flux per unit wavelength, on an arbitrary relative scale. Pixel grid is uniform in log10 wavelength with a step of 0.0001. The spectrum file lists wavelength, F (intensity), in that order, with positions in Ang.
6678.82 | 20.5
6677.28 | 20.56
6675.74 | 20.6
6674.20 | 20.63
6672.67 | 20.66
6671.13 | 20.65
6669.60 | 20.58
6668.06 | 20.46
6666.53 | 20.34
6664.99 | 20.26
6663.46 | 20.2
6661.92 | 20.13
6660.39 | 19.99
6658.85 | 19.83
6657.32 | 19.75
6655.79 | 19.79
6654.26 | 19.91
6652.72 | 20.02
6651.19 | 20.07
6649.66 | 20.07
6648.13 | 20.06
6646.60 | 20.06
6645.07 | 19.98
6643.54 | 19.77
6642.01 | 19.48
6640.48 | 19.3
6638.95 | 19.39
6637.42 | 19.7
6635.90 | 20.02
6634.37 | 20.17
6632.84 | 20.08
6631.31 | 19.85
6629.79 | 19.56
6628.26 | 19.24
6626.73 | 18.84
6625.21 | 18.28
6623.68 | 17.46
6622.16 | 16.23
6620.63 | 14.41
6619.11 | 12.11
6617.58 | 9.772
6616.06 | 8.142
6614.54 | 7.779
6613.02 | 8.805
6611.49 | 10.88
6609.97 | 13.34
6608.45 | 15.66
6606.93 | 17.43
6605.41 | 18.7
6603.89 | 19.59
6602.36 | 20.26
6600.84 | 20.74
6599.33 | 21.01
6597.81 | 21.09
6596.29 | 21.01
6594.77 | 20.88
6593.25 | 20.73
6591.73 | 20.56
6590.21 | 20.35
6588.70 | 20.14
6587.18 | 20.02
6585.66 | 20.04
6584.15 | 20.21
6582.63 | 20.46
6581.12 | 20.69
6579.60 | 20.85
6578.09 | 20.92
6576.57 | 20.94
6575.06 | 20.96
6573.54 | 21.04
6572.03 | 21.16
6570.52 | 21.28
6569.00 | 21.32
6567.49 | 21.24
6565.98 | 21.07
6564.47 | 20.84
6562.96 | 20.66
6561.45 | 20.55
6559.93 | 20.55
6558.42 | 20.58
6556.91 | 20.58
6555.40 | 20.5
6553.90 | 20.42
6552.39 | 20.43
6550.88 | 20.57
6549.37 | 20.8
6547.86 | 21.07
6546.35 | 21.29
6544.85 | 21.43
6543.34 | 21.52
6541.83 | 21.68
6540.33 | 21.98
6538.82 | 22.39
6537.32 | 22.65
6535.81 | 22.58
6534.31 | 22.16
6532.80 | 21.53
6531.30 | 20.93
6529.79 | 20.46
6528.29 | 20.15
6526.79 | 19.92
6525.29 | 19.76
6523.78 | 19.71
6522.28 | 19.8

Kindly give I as 0.26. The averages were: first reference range 21.2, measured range 16.1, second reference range 19.9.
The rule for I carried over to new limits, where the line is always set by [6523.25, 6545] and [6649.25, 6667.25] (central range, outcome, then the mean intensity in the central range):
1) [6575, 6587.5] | 0.01 mag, 20.6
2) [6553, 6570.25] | 0.01 mag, 20.8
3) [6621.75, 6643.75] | 0.06 mag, 19.2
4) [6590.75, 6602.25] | -0.01 mag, 20.8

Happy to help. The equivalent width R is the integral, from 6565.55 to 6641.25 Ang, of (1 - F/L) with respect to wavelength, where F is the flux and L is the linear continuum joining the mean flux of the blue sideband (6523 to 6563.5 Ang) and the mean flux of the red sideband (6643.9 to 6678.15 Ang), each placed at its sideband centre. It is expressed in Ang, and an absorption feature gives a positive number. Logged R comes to 7.9 Ang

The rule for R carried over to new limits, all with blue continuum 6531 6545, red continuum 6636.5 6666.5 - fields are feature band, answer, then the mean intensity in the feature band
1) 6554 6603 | 1.11 Ang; 20.7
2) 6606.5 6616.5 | 4.36 Ang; 11.6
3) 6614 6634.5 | 4.58 Ang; 15.8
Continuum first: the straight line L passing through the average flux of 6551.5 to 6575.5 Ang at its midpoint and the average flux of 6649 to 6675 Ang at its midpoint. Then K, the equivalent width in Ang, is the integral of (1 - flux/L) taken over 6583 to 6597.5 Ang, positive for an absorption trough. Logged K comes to 0.1 Ang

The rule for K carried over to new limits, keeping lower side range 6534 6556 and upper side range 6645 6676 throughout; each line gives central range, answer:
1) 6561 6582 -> 0.2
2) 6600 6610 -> 1.2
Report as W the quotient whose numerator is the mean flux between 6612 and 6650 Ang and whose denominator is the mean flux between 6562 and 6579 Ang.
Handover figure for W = 0.81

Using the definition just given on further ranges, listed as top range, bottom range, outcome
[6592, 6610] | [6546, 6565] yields 0.94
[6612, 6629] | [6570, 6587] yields 0.66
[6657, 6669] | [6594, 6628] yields 1.25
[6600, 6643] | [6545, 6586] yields 0.80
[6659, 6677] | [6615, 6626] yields 1.50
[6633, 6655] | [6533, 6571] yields 0.94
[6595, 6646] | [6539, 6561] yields 0.82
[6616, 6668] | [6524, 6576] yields 0.89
